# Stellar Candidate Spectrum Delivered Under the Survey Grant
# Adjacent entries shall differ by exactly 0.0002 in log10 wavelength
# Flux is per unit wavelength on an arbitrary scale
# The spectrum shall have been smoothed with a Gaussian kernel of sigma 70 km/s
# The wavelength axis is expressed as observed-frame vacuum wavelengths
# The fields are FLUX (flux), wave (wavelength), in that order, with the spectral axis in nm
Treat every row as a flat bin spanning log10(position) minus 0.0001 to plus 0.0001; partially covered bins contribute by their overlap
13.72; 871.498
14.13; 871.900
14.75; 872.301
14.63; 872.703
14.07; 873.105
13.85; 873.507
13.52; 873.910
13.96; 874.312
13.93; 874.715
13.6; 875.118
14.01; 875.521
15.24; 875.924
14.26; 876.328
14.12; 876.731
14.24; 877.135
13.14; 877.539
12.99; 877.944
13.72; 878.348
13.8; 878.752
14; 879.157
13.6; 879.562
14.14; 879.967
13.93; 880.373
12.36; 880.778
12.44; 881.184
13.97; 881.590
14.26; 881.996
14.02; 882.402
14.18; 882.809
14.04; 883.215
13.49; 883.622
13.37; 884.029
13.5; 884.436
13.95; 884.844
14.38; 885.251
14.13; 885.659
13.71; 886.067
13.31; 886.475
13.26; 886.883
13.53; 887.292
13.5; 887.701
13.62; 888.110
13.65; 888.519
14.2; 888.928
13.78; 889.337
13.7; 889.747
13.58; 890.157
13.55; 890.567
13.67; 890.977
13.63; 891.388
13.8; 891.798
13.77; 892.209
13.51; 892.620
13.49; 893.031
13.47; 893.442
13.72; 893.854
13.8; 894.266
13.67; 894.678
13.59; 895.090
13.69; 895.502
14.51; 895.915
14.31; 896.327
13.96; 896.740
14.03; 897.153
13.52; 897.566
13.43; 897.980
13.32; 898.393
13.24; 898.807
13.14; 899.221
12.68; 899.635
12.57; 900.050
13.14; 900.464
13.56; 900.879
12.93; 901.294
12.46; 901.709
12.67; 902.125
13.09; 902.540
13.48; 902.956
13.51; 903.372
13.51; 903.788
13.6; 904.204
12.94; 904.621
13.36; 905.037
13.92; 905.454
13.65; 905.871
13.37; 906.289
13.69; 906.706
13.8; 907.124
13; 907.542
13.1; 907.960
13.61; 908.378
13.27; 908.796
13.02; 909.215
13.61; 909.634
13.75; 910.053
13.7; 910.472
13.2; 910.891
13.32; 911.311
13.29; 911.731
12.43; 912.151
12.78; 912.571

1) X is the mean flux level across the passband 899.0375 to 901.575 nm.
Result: 13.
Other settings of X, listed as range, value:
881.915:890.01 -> 13.8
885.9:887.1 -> 13.4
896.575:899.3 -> 13.5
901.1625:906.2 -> 13.3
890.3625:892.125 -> 13.7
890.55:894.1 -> 13.6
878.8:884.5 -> 13.7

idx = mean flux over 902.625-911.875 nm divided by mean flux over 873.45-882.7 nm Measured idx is 0.97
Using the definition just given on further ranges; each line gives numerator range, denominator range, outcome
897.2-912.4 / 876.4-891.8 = 0.97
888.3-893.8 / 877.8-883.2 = 1.00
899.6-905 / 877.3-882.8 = 0.96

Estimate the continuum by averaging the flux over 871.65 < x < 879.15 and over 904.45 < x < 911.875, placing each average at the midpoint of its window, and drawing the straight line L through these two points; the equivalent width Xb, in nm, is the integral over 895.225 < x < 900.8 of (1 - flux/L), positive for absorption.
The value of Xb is 0.040 nm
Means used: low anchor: 14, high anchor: 13.4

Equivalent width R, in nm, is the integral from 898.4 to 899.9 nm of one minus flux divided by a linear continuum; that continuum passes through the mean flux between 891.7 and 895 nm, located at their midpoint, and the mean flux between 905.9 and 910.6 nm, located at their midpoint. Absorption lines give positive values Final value 0.06 nm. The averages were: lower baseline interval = 13.6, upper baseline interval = 13.4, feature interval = 13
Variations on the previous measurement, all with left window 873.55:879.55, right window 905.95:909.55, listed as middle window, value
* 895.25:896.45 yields -0.05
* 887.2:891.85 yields 0.00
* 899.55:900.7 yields 0.06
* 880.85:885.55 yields 0.01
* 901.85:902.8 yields 0.04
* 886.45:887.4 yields 0.02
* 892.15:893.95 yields 0.01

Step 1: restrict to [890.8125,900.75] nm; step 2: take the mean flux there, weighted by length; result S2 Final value 13.6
